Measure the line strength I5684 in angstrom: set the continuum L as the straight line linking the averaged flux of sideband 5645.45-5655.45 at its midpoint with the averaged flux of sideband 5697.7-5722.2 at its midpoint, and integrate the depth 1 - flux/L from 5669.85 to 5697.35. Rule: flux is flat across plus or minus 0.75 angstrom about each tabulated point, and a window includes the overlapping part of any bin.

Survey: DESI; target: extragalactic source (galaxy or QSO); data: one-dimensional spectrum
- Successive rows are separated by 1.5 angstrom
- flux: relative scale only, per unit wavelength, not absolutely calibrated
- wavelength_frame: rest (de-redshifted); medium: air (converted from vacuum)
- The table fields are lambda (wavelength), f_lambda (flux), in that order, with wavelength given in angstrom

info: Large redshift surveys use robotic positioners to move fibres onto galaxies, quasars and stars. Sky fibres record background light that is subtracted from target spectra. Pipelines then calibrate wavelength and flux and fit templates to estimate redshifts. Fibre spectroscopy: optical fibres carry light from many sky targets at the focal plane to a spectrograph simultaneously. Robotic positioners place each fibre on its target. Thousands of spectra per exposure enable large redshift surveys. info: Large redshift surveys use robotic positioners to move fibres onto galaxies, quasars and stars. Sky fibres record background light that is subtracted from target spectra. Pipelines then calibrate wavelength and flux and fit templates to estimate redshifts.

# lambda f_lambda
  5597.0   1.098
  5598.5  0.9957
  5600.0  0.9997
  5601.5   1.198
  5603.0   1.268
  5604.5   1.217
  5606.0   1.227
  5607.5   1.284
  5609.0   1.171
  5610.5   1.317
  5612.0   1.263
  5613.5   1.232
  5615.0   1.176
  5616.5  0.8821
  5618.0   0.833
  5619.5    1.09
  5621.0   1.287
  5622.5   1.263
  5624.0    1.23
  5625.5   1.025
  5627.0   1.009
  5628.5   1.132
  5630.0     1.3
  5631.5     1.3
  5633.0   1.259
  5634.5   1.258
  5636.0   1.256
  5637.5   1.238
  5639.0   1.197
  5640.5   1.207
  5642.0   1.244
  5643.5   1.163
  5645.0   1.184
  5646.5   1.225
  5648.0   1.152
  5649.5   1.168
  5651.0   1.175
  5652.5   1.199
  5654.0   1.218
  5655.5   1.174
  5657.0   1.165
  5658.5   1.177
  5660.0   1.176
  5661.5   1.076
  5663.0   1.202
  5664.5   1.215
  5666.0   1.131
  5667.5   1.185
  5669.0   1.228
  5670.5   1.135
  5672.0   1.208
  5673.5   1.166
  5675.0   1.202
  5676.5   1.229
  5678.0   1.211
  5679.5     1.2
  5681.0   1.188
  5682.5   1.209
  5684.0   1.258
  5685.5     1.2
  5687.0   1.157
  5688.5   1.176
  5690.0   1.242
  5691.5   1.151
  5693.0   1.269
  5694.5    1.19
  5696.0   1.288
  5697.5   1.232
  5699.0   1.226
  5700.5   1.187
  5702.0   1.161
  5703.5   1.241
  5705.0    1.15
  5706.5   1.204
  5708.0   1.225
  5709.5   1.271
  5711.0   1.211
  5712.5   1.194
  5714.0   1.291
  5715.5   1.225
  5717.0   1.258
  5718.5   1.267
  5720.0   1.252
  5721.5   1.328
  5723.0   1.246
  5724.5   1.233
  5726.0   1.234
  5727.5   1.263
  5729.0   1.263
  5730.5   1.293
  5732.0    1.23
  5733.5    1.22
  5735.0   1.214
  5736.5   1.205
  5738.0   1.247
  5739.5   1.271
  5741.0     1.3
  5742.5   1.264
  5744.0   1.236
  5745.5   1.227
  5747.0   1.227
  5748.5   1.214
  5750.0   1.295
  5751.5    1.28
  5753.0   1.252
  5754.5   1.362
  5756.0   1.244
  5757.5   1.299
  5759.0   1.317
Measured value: 0.1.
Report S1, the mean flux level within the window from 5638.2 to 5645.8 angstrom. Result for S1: 1.2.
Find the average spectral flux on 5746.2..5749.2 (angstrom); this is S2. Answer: 1.22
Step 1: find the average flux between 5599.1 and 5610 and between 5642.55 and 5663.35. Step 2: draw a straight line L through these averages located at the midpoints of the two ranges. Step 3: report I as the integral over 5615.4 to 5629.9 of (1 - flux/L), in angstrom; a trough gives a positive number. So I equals 1.1 angstrom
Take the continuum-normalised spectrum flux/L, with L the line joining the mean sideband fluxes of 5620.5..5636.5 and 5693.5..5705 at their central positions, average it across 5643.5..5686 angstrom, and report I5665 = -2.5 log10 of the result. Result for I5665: 0.022 mag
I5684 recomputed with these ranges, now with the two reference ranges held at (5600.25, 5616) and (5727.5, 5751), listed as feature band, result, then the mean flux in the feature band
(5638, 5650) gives 0.3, 1.19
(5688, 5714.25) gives 0.5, 1.22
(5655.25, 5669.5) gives 0.7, 1.17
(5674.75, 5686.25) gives 0.2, 1.21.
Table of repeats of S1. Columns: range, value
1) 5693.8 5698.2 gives 1.24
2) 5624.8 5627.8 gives 1.02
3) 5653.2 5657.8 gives 1.19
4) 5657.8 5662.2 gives 1.14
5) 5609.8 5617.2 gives 1.18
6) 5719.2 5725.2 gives 1.27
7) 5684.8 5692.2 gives 1.19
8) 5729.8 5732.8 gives 1.26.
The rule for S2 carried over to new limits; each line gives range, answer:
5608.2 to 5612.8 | 1.25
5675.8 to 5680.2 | 1.21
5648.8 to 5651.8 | 1.17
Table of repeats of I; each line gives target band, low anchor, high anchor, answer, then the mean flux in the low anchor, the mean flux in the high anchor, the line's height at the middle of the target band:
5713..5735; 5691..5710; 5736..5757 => -0.3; 1.22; 1.26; 1.24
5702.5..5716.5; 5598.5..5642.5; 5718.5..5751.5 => 0.1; 1.18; 1.25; 1.24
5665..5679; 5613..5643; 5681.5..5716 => 0.1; 1.17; 1.22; 1.2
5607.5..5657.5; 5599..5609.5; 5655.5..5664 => -0.3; 1.19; 1.16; 1.18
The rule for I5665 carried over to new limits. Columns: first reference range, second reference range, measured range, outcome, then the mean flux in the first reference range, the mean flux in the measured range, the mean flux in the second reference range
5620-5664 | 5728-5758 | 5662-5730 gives 0.01 mag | 1.19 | 1.22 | 1.26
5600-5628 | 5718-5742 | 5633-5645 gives -0.04 mag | 1.16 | 1.22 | 1.25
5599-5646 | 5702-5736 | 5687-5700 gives 0.01 mag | 1.18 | 1.22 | 1.24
